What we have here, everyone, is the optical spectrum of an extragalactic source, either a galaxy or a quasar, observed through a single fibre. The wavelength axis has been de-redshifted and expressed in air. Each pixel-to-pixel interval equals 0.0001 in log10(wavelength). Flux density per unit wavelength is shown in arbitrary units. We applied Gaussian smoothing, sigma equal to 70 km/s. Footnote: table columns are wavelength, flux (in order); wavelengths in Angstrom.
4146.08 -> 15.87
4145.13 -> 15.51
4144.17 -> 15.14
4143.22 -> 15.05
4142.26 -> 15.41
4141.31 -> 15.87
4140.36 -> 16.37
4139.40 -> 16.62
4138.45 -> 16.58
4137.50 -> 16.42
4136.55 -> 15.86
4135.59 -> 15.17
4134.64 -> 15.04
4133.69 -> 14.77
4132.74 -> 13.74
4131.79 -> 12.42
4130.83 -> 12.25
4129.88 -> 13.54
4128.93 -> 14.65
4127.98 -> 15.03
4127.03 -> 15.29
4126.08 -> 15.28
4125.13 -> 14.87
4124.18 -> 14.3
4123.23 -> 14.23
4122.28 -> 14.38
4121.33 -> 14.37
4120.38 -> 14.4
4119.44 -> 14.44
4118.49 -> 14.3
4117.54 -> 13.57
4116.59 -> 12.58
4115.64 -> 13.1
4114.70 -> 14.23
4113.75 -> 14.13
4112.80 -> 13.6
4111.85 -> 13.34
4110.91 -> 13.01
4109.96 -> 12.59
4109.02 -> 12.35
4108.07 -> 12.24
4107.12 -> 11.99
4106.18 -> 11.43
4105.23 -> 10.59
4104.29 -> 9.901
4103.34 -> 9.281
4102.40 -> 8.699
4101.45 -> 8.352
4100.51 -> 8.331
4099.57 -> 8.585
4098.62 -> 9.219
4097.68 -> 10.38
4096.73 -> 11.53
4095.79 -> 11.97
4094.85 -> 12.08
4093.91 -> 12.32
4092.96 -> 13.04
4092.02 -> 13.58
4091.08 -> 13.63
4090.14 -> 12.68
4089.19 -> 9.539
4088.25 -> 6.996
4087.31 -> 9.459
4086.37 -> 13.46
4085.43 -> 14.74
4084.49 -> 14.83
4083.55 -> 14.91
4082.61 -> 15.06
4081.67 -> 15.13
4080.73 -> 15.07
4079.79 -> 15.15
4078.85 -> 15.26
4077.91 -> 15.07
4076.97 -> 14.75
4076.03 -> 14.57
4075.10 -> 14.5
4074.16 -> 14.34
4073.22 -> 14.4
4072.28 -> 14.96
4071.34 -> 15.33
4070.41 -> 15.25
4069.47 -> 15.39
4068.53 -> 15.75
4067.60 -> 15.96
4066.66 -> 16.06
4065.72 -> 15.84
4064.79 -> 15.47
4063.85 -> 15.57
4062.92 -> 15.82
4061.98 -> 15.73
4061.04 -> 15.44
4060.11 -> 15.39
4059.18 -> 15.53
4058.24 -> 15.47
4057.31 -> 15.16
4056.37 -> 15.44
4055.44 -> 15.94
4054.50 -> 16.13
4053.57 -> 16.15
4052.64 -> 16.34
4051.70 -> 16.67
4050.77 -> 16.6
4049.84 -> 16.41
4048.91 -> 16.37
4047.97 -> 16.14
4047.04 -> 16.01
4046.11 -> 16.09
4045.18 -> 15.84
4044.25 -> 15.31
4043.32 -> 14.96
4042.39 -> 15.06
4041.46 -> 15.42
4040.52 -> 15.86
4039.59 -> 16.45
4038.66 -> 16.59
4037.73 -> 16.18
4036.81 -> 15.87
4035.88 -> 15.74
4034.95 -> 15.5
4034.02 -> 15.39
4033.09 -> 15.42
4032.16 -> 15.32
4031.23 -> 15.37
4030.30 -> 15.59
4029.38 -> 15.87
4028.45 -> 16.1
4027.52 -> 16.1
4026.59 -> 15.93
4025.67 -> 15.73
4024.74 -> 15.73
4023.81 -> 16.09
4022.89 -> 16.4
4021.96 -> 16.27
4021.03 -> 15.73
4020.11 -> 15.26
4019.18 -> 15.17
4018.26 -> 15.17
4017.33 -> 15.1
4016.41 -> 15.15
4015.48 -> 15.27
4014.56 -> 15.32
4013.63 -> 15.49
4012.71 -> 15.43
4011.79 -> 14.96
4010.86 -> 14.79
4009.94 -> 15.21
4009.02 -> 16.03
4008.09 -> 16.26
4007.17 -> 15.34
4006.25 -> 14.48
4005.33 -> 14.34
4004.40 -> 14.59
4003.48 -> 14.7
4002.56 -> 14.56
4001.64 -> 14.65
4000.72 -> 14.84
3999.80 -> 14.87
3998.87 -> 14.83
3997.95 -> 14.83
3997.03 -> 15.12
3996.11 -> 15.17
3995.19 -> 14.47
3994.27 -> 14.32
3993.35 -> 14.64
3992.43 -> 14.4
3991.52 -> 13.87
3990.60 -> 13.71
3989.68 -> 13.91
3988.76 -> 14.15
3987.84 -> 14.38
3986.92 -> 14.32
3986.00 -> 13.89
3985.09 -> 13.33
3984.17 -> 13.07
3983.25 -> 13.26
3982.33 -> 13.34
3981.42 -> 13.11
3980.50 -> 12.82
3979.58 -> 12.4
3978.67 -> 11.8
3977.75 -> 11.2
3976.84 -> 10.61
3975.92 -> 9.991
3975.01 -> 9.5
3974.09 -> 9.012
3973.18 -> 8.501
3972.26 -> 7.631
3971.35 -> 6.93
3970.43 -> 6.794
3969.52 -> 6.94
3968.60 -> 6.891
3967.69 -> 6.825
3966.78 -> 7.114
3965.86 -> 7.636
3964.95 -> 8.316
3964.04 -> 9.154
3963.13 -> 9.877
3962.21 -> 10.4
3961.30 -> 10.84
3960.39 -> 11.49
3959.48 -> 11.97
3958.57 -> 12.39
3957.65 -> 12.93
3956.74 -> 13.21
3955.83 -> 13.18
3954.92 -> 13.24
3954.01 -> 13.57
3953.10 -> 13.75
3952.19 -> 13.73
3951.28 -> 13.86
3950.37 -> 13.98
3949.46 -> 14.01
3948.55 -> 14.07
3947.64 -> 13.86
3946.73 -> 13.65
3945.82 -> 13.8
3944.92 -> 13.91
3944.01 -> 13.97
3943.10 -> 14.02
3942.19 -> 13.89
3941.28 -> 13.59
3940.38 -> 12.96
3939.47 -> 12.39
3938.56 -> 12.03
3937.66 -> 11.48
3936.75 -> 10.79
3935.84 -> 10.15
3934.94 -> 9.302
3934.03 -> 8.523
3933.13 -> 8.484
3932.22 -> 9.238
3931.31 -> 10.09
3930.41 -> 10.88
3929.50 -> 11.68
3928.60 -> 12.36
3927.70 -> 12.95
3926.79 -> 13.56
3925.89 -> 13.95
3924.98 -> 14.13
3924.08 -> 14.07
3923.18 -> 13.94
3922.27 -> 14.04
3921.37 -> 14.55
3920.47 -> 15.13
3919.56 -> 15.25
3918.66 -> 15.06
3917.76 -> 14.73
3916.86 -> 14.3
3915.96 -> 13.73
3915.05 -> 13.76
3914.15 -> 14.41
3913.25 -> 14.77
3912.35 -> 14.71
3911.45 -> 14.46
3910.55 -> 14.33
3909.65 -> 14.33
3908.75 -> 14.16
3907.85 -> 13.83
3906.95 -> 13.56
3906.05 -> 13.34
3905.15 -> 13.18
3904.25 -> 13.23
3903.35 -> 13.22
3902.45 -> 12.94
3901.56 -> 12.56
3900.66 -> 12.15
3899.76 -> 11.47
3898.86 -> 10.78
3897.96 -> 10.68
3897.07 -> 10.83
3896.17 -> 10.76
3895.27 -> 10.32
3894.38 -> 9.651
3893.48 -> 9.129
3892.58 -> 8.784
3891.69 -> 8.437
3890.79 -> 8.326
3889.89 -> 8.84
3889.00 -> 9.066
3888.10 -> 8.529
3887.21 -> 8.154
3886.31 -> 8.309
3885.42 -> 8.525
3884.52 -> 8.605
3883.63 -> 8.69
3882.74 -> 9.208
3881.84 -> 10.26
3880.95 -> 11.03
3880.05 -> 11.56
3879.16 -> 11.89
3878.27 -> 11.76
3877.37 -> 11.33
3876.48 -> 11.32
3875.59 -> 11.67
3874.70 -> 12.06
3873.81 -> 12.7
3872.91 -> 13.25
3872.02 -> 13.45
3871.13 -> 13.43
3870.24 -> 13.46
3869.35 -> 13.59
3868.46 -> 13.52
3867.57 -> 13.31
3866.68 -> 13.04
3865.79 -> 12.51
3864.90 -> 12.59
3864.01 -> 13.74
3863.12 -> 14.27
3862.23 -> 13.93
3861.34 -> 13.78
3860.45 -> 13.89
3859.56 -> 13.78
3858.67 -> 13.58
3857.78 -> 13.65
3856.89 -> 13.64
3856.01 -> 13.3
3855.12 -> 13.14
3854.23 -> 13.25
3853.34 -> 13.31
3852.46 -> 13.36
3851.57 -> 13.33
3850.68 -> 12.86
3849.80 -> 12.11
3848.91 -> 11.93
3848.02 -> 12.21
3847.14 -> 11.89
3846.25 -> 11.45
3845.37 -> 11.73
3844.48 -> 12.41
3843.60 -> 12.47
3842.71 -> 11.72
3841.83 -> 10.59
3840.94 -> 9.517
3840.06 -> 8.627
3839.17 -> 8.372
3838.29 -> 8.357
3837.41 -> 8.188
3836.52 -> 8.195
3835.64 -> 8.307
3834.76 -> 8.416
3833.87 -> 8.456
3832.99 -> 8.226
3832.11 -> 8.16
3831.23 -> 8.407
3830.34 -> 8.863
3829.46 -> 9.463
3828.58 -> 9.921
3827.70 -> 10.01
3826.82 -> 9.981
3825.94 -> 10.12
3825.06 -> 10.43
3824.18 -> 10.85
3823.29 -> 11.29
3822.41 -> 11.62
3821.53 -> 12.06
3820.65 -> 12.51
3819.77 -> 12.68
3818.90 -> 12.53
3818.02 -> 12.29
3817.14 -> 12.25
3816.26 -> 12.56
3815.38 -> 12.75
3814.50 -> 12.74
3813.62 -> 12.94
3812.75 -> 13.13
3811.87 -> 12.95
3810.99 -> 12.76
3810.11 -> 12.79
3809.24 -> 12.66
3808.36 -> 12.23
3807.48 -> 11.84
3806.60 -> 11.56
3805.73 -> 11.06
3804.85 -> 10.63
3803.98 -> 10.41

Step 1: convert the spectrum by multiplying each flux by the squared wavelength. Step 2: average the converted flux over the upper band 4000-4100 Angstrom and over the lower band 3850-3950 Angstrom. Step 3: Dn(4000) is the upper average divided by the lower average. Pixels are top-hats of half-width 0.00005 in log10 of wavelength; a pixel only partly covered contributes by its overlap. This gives 1.3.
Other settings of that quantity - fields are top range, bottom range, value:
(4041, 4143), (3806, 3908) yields 1.38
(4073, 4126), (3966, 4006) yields 1.10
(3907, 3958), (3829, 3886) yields 1.19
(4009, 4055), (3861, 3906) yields 1.49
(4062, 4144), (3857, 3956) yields 1.21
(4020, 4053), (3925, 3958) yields 1.33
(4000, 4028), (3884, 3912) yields 1.46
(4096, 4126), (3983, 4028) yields 0.86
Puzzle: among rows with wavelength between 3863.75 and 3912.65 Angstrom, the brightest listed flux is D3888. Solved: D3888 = 14.71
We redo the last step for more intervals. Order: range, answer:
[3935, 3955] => 14.07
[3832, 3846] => 12.47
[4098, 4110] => 12.59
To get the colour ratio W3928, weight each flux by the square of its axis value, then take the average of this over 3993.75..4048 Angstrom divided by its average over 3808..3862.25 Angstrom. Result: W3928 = 1.5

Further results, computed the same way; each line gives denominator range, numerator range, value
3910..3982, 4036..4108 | 1.25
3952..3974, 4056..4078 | 1.60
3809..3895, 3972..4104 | 1.39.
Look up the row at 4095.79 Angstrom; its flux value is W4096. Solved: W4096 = 11.97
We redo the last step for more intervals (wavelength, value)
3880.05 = 11.56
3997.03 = 15.12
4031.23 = 15.37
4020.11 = 15.26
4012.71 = 15.43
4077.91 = 15.07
